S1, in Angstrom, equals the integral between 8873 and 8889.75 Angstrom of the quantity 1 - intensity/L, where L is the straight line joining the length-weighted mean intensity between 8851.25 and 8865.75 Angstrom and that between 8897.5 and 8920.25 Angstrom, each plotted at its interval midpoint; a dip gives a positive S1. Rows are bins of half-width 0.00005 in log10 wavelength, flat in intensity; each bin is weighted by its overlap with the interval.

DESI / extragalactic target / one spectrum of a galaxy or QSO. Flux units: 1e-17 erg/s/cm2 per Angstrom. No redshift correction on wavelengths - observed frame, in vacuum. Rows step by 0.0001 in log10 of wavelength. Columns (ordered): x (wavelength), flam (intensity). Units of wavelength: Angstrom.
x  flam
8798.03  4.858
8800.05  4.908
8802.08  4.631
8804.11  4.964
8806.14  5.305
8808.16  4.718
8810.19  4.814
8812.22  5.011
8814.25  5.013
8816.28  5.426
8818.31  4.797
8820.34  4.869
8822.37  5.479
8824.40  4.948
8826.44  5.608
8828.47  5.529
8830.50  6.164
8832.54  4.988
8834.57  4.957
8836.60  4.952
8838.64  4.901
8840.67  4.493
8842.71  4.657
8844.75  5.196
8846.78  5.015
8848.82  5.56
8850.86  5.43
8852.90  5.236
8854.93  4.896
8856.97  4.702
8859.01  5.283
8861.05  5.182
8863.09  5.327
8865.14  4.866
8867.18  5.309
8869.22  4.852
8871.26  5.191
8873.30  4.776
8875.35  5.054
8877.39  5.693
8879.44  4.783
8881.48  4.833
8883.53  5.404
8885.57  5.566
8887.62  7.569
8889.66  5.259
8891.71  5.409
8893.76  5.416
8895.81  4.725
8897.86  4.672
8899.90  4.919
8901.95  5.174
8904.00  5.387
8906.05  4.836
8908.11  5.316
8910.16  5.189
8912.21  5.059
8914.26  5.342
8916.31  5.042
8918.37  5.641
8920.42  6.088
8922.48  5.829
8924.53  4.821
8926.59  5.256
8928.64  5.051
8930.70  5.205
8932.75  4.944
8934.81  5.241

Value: -1.10 Angstrom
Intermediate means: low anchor 5.09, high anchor 5.19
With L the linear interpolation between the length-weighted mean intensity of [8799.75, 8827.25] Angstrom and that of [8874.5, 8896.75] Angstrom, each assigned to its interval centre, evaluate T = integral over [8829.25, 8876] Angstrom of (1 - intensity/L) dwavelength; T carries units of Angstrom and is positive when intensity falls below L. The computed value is 1.4 Angstrom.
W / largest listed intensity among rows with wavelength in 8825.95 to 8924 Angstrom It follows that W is 7.569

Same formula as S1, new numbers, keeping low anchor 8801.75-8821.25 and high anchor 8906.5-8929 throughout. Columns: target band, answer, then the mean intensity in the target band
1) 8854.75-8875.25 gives 0.41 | 5.04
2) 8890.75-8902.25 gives 0.46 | 5.04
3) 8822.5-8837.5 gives -0.87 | 5.32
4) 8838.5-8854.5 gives 0.07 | 5.07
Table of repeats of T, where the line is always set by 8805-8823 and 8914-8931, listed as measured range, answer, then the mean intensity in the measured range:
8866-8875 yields 0.31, 5.03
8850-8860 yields 0.12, 5.11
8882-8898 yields -0.78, 5.53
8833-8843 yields 0.59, 4.81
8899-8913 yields 0.50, 5.13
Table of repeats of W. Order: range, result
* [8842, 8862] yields 5.56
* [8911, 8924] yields 6.088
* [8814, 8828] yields 5.608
